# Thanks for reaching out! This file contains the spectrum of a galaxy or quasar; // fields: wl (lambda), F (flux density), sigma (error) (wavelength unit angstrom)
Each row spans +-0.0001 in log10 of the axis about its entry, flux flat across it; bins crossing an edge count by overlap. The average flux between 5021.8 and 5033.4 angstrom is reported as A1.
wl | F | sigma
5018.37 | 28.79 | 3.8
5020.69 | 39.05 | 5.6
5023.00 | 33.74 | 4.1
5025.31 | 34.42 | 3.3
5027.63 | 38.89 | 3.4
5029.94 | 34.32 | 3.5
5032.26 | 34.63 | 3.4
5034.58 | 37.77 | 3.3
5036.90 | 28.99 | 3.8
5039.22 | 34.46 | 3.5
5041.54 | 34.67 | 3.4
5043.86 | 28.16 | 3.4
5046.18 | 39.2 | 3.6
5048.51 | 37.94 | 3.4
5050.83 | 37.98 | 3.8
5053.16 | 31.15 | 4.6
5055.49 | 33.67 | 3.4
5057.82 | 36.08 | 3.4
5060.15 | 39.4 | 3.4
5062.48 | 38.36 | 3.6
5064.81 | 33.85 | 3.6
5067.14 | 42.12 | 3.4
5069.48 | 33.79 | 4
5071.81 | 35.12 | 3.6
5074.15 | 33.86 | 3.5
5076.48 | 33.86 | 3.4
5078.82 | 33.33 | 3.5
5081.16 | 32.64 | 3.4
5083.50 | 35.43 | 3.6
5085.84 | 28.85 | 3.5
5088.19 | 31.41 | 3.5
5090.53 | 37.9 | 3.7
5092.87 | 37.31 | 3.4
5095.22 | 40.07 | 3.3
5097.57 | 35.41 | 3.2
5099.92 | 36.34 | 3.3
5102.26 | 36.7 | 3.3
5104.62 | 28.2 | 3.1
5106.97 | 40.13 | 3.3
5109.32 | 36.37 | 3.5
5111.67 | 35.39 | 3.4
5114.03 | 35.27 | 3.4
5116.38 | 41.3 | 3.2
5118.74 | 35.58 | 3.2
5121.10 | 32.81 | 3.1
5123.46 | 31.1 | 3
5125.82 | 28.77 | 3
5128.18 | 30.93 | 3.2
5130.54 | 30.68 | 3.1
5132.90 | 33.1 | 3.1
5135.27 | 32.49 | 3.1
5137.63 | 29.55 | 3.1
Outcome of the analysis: 35.2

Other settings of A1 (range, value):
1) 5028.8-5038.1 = 33.9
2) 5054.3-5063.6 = 36.8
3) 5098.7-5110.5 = 35.6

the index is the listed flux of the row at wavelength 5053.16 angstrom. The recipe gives 31.15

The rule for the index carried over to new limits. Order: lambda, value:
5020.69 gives 39.05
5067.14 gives 42.12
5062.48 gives 38.36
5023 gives 33.74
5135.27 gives 32.49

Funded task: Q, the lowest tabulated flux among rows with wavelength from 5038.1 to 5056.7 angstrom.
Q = 28.16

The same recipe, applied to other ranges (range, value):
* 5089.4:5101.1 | 35.41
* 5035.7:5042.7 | 28.99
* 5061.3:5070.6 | 33.79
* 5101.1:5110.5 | 28.2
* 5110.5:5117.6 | 35.27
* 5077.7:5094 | 28.85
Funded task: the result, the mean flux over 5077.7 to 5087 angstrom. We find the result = 32.6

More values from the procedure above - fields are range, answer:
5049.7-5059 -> 34.7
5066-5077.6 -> 35.7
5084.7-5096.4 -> 35.1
